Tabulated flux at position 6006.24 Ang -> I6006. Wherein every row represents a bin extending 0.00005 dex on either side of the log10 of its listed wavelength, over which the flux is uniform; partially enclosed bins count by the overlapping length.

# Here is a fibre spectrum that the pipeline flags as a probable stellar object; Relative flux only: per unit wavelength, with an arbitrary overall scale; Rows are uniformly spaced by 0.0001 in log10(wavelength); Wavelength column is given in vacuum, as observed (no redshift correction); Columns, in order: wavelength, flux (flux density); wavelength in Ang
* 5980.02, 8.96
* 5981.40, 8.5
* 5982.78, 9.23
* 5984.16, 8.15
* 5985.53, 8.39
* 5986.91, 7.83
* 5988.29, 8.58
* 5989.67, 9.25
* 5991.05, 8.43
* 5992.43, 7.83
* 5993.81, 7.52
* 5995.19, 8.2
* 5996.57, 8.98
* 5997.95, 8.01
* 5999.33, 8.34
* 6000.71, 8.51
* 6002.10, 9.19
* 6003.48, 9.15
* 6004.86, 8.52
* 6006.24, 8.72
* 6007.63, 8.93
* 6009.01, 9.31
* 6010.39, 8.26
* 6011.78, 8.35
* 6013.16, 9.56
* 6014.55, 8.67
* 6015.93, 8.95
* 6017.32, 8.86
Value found 8.72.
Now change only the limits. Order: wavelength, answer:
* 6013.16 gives 9.56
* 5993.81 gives 7.52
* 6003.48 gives 9.15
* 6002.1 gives 9.19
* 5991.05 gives 8.43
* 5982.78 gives 9.23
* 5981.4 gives 8.5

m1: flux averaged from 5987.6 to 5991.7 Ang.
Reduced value 8.75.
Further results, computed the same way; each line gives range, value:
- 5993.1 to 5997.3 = 8.23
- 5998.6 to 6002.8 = 8.67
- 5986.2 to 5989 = 8.2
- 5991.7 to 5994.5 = 7.69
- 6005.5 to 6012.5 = 8.72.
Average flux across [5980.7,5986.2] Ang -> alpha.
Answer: 8.57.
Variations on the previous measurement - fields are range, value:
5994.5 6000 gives 8.39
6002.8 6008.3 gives 8.83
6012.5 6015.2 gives 9.1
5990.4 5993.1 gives 8.13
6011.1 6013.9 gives 8.95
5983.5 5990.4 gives 8.45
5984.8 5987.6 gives 8.13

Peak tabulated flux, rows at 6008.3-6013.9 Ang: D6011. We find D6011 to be 9.56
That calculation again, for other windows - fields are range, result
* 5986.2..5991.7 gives 9.25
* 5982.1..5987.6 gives 9.23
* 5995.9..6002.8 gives 9.19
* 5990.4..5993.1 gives 8.43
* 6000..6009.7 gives 9.31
